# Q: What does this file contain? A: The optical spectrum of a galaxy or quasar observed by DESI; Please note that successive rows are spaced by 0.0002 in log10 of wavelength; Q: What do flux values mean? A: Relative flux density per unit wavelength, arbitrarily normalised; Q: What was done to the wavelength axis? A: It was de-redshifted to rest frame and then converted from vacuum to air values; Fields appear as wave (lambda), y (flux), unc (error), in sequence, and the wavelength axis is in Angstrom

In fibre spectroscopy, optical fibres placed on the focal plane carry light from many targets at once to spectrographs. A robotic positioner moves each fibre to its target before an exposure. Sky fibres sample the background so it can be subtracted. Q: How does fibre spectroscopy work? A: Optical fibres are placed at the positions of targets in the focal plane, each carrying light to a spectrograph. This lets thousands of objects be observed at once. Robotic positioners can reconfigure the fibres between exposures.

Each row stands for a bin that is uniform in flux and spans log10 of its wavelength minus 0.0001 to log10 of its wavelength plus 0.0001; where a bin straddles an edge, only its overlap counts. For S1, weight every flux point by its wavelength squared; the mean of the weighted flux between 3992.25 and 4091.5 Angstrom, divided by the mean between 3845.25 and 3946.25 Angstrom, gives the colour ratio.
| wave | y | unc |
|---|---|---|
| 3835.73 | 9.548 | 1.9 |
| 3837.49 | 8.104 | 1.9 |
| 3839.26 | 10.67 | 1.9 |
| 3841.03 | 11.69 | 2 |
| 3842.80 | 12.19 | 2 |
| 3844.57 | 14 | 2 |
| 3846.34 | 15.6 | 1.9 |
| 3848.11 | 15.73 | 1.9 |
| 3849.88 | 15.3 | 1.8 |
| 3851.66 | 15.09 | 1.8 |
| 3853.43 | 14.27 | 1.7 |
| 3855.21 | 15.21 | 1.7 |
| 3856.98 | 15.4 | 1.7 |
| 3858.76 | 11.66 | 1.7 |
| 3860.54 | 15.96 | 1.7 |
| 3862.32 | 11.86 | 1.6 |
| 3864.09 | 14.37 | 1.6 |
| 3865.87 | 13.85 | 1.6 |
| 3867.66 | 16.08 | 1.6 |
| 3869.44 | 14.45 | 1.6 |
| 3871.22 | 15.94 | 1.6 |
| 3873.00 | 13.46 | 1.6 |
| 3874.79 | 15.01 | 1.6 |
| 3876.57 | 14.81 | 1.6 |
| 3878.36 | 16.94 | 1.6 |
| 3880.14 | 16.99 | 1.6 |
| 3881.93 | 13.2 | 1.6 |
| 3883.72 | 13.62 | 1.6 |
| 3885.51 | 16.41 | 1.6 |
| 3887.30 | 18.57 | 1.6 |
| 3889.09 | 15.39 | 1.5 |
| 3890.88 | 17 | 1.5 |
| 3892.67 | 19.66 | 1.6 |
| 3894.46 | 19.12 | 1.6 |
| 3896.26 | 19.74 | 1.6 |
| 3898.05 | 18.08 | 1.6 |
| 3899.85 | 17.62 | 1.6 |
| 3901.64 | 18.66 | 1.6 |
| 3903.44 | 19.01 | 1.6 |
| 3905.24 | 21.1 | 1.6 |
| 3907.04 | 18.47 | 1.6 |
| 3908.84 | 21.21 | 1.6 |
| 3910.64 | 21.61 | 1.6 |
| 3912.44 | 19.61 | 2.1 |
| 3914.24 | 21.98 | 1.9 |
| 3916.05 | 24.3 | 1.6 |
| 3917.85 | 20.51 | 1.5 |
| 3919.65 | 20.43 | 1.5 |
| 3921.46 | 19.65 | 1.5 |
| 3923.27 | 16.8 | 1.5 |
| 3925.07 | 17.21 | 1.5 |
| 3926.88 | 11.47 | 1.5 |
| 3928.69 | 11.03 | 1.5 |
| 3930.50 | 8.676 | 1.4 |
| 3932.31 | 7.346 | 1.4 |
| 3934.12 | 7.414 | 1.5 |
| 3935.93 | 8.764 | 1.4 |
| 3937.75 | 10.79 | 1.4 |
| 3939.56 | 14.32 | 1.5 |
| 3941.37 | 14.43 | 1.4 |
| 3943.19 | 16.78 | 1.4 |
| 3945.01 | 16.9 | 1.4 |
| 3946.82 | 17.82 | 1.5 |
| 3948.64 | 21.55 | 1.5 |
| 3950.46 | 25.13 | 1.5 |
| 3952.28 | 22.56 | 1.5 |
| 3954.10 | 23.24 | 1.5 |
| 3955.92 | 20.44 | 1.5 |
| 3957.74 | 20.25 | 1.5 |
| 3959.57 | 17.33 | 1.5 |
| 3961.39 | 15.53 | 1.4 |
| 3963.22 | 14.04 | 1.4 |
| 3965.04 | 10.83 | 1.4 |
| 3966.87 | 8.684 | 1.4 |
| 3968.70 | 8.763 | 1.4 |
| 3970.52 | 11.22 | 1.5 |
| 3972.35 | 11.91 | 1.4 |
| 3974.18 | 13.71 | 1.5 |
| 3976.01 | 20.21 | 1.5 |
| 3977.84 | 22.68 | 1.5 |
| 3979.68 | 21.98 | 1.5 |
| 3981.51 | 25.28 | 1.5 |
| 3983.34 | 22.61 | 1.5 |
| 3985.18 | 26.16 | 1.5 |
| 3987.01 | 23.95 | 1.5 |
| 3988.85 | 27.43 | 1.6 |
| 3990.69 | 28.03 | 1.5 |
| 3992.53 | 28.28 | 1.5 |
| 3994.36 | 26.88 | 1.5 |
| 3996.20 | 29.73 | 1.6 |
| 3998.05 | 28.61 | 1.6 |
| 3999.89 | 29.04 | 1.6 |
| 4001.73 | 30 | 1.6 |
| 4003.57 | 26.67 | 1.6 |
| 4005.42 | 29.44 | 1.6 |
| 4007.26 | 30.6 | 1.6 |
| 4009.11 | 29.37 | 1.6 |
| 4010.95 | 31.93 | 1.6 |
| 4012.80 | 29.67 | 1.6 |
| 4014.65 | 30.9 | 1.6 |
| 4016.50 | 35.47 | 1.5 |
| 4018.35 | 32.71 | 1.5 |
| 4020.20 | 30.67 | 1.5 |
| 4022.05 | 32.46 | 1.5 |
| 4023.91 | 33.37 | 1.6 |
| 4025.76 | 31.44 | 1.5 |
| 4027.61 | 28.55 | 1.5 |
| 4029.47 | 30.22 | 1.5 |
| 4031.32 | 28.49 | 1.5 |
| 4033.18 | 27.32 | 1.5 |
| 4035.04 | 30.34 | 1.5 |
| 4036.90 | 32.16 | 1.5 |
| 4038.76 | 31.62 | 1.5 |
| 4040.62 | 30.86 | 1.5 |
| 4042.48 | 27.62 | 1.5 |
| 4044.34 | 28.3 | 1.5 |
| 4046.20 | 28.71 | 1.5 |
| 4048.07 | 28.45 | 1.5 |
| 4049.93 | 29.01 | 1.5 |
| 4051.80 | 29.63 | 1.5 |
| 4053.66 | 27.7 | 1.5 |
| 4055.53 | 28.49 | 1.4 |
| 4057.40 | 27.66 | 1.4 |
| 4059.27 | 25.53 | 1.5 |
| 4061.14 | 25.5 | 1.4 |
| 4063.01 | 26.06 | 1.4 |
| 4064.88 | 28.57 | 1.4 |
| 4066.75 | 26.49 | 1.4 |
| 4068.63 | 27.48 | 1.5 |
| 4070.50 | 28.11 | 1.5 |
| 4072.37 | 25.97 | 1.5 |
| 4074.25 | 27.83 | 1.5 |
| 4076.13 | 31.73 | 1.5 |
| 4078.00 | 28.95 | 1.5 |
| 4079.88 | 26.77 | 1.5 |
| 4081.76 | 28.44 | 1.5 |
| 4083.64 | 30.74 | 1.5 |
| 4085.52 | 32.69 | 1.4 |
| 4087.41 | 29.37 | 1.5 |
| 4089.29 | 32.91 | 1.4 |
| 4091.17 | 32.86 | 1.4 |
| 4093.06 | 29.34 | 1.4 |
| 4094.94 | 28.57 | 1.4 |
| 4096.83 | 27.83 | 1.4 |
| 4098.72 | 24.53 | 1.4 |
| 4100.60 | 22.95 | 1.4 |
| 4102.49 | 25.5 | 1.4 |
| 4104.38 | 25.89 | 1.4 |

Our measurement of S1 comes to 2.0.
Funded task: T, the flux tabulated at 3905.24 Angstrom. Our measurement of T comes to 21.1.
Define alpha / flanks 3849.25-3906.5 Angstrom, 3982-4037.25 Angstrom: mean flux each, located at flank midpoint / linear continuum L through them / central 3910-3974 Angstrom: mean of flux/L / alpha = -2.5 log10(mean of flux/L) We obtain 0.36 mag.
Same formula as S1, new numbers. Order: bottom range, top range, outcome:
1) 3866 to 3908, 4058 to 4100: 1.85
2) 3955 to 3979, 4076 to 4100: 2.07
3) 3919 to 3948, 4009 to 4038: 2.36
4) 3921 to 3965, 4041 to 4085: 1.90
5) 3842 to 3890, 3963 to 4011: 1.64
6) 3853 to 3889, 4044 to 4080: 2.06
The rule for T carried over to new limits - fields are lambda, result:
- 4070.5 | 28.11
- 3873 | 13.46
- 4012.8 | 29.67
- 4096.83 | 27.83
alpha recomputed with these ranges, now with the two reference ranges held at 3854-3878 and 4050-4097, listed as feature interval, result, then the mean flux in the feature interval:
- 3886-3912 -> -0.131 mag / 18.9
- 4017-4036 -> -0.204 mag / 30.7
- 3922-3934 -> 0.478 mag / 12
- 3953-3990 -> 0.183 mag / 18.4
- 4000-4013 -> -0.226 mag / 29.6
